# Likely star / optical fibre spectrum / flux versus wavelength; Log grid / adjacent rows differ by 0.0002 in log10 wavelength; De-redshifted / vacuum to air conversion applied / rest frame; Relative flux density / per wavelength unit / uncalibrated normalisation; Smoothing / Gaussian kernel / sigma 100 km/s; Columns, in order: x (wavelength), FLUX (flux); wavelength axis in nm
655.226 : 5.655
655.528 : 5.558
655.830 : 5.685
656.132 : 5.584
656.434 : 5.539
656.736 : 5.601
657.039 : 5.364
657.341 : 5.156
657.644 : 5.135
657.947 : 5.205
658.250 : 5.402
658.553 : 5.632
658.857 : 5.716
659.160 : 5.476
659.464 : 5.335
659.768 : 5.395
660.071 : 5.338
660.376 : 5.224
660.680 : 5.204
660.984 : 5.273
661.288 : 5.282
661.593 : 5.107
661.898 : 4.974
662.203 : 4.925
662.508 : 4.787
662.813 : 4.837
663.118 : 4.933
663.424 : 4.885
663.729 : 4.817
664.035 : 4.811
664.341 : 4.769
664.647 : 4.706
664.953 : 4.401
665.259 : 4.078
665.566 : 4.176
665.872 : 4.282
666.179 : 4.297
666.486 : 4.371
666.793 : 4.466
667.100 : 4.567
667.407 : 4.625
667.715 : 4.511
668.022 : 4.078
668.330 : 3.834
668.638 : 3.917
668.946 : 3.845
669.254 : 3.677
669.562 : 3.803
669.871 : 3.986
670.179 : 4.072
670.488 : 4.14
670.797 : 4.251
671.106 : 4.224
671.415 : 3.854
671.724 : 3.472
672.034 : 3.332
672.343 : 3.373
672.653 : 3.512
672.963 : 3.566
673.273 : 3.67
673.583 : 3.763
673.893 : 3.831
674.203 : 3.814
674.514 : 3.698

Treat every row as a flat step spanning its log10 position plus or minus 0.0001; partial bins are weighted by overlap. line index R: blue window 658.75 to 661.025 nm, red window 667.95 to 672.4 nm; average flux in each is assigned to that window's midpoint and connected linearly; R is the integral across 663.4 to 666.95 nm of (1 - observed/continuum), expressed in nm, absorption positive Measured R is 0.08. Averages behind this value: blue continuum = 5.37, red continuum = 3.86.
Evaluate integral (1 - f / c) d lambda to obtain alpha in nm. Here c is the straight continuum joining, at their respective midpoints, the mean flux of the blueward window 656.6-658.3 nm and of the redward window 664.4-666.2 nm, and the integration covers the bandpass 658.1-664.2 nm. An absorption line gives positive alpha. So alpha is -0.39 nm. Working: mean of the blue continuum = 5.3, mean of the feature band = 5.17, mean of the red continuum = 4.35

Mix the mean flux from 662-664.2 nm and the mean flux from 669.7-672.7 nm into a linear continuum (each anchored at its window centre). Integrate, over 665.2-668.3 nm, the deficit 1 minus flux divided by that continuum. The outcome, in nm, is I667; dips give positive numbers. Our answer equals 0.04 nm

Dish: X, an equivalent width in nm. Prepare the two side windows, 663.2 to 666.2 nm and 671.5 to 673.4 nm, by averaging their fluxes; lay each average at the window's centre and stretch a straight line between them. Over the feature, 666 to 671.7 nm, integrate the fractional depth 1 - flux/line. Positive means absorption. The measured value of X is -0.21 nm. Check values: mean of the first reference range 4.54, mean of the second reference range 3.5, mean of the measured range 4.12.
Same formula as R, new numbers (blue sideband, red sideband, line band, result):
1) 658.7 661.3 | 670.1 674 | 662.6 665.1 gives 0.04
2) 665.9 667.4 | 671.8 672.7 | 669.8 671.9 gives -0.19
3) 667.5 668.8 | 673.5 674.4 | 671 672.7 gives 0.13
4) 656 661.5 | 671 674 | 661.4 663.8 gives -0.01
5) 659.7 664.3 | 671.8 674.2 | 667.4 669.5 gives 0.09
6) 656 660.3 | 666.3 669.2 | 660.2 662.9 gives -0.04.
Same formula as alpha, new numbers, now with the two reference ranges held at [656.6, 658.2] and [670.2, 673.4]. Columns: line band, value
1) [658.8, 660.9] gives -0.14 nm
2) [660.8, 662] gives -0.07 nm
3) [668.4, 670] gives 0.07 nm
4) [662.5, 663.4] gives -0.03 nm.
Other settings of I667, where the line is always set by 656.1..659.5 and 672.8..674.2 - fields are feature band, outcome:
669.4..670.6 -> 0.03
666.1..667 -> 0.02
